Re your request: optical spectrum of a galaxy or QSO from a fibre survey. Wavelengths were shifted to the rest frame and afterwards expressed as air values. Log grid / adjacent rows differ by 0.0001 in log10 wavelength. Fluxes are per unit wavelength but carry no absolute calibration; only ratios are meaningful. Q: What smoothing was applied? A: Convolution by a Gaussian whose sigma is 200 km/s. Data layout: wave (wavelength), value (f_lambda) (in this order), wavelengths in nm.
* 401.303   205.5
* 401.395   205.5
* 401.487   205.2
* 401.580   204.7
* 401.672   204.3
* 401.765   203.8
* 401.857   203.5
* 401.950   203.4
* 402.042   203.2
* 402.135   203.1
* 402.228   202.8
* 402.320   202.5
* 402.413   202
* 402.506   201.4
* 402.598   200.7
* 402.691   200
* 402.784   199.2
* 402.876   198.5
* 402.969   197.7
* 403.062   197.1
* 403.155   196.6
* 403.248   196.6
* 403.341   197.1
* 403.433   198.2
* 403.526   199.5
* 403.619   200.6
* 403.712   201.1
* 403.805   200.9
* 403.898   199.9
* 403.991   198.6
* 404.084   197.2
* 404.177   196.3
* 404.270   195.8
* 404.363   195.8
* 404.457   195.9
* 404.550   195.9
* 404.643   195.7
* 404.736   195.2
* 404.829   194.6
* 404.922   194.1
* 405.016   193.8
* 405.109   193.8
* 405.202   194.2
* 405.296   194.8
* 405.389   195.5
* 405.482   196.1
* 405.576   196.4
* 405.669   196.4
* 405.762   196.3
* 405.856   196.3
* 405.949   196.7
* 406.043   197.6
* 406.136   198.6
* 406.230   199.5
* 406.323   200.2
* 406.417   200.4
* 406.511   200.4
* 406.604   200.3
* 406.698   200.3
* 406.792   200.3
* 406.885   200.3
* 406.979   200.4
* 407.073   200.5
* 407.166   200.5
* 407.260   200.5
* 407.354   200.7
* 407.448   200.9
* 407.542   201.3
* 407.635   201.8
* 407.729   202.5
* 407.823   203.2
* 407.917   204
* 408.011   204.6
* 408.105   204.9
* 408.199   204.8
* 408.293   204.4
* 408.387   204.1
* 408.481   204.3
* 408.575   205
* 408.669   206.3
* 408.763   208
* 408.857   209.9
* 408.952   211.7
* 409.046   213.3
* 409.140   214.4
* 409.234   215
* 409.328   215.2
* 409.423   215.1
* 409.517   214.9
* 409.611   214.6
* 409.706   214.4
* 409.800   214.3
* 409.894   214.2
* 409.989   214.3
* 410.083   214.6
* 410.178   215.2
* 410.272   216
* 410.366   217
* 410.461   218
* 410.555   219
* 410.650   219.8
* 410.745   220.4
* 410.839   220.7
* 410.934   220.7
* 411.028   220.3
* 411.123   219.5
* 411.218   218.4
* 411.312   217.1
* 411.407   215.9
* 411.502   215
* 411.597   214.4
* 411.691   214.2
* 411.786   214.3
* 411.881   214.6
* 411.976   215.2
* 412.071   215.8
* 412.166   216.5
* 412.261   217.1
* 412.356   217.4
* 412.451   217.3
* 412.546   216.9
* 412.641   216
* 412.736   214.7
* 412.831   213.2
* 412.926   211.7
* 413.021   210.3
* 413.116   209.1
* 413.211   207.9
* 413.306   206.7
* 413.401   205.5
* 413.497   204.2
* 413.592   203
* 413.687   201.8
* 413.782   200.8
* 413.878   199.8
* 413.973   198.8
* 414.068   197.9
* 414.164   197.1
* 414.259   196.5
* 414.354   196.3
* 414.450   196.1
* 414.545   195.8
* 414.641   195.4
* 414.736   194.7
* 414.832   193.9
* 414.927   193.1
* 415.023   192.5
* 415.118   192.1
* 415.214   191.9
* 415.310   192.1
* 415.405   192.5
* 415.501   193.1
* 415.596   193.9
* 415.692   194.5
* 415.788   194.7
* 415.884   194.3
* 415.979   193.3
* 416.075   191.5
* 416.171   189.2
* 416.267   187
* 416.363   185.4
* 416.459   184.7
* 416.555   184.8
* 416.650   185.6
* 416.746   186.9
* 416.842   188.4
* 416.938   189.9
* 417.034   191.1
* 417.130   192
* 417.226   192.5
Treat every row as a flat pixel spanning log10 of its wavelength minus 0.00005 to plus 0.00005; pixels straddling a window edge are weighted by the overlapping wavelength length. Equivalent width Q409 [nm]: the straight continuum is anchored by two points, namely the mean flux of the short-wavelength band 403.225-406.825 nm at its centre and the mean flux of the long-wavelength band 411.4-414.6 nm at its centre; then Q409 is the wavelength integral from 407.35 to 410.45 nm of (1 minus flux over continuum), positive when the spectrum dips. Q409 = -0.10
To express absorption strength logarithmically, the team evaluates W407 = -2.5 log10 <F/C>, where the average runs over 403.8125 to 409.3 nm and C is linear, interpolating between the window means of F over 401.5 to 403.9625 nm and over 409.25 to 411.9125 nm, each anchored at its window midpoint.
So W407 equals 0.04 mag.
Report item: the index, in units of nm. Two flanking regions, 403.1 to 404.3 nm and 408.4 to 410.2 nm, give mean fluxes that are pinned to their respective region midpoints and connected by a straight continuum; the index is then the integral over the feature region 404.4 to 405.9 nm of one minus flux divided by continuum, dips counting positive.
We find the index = 0.05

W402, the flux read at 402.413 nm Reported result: 202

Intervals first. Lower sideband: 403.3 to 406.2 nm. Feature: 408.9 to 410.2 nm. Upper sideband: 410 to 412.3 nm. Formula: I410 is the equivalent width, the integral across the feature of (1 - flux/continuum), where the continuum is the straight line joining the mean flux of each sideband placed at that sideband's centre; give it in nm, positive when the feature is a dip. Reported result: -0.015 nm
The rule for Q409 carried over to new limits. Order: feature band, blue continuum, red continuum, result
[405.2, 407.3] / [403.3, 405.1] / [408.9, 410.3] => 0.05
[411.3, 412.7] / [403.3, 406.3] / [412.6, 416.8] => -0.13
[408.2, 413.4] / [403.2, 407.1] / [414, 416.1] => -0.49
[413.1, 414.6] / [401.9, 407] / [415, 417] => -0.07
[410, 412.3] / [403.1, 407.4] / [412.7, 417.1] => -0.24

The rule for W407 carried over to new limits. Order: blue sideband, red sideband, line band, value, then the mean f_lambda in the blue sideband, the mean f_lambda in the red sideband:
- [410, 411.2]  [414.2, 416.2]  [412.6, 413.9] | -0.02 mag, 218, 194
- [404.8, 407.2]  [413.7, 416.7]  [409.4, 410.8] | -0.11 mag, 198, 193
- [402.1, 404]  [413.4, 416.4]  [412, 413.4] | -0.09 mag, 200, 195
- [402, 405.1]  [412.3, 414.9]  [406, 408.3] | 0.00 mag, 198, 204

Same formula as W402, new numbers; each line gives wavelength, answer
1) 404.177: 196.3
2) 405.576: 196.4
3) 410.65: 219.8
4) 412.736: 214.7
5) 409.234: 215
